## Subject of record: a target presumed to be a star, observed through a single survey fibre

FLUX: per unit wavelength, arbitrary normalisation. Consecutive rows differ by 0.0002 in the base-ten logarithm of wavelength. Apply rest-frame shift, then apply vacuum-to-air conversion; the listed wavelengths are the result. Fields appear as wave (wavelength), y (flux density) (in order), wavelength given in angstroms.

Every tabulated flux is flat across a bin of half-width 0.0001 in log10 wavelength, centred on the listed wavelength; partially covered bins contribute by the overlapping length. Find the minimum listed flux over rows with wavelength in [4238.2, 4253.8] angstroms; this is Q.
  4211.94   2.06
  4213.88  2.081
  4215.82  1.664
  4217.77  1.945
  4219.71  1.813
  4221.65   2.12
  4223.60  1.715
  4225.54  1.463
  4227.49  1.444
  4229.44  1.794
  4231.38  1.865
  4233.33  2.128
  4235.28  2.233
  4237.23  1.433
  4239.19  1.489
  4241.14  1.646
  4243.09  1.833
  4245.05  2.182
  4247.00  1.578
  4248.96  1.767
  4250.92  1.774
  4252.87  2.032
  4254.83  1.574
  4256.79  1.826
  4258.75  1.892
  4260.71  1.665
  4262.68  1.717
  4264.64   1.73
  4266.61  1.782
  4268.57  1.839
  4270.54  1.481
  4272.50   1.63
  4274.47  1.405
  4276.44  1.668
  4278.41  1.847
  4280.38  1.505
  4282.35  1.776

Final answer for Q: 1.489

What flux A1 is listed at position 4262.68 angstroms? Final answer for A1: 1.717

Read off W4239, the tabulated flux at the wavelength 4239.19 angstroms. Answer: 1.489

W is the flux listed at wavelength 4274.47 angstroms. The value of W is 1.405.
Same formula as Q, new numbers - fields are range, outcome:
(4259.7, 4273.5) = 1.481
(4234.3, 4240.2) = 1.433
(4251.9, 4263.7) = 1.574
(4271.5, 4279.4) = 1.405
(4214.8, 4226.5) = 1.463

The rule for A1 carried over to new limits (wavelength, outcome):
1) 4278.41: 1.847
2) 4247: 1.578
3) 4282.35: 1.776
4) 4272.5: 1.63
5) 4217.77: 1.945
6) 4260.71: 1.665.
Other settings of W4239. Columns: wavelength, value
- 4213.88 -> 2.081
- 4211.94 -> 2.06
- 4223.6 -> 1.715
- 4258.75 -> 1.892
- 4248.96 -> 1.767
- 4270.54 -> 1.481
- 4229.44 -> 1.794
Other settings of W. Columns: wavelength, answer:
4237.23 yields 1.433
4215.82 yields 1.664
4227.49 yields 1.444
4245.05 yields 2.182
